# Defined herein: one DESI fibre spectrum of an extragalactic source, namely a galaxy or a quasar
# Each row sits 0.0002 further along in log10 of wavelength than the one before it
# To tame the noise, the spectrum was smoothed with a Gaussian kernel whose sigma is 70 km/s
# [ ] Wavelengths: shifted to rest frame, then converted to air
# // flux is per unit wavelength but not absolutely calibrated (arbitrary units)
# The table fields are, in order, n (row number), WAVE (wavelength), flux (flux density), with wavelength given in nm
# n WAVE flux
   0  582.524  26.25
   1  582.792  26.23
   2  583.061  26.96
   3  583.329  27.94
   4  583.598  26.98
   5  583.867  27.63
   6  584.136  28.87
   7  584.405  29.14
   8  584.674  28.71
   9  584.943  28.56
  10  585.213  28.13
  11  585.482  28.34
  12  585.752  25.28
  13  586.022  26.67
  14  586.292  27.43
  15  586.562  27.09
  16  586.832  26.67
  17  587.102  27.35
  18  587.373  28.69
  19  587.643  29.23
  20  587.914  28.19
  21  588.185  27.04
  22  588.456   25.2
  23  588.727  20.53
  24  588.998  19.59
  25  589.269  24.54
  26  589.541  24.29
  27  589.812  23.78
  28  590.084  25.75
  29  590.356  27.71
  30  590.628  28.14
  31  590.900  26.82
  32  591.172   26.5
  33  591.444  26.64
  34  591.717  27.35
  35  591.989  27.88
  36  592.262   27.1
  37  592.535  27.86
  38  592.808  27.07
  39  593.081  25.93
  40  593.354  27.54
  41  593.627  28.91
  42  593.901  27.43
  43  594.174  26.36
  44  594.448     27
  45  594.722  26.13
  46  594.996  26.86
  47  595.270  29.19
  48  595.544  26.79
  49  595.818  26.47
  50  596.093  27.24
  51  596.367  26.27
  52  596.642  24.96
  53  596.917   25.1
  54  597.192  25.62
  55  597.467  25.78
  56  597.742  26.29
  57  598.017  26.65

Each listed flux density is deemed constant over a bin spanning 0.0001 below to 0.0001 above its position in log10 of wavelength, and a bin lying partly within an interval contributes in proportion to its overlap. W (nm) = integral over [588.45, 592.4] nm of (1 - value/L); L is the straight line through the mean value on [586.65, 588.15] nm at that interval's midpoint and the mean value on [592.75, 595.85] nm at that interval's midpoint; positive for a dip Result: 0.303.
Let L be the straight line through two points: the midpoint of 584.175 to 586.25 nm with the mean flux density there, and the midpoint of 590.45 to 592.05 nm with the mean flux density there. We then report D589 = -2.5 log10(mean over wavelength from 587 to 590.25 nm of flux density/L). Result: 0.089 mag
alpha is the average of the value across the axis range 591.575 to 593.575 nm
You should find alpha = 27.3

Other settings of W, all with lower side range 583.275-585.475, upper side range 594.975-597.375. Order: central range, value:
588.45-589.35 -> 0.18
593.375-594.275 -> -0.03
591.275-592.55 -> -0.01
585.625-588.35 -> 0.05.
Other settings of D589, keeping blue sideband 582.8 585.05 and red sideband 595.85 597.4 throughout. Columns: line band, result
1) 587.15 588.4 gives -0.026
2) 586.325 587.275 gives 0.015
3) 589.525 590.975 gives 0.030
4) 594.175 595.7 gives -0.039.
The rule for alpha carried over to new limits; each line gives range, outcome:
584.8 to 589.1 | 26.6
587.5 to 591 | 25.4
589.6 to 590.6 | 25.9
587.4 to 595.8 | 26.5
